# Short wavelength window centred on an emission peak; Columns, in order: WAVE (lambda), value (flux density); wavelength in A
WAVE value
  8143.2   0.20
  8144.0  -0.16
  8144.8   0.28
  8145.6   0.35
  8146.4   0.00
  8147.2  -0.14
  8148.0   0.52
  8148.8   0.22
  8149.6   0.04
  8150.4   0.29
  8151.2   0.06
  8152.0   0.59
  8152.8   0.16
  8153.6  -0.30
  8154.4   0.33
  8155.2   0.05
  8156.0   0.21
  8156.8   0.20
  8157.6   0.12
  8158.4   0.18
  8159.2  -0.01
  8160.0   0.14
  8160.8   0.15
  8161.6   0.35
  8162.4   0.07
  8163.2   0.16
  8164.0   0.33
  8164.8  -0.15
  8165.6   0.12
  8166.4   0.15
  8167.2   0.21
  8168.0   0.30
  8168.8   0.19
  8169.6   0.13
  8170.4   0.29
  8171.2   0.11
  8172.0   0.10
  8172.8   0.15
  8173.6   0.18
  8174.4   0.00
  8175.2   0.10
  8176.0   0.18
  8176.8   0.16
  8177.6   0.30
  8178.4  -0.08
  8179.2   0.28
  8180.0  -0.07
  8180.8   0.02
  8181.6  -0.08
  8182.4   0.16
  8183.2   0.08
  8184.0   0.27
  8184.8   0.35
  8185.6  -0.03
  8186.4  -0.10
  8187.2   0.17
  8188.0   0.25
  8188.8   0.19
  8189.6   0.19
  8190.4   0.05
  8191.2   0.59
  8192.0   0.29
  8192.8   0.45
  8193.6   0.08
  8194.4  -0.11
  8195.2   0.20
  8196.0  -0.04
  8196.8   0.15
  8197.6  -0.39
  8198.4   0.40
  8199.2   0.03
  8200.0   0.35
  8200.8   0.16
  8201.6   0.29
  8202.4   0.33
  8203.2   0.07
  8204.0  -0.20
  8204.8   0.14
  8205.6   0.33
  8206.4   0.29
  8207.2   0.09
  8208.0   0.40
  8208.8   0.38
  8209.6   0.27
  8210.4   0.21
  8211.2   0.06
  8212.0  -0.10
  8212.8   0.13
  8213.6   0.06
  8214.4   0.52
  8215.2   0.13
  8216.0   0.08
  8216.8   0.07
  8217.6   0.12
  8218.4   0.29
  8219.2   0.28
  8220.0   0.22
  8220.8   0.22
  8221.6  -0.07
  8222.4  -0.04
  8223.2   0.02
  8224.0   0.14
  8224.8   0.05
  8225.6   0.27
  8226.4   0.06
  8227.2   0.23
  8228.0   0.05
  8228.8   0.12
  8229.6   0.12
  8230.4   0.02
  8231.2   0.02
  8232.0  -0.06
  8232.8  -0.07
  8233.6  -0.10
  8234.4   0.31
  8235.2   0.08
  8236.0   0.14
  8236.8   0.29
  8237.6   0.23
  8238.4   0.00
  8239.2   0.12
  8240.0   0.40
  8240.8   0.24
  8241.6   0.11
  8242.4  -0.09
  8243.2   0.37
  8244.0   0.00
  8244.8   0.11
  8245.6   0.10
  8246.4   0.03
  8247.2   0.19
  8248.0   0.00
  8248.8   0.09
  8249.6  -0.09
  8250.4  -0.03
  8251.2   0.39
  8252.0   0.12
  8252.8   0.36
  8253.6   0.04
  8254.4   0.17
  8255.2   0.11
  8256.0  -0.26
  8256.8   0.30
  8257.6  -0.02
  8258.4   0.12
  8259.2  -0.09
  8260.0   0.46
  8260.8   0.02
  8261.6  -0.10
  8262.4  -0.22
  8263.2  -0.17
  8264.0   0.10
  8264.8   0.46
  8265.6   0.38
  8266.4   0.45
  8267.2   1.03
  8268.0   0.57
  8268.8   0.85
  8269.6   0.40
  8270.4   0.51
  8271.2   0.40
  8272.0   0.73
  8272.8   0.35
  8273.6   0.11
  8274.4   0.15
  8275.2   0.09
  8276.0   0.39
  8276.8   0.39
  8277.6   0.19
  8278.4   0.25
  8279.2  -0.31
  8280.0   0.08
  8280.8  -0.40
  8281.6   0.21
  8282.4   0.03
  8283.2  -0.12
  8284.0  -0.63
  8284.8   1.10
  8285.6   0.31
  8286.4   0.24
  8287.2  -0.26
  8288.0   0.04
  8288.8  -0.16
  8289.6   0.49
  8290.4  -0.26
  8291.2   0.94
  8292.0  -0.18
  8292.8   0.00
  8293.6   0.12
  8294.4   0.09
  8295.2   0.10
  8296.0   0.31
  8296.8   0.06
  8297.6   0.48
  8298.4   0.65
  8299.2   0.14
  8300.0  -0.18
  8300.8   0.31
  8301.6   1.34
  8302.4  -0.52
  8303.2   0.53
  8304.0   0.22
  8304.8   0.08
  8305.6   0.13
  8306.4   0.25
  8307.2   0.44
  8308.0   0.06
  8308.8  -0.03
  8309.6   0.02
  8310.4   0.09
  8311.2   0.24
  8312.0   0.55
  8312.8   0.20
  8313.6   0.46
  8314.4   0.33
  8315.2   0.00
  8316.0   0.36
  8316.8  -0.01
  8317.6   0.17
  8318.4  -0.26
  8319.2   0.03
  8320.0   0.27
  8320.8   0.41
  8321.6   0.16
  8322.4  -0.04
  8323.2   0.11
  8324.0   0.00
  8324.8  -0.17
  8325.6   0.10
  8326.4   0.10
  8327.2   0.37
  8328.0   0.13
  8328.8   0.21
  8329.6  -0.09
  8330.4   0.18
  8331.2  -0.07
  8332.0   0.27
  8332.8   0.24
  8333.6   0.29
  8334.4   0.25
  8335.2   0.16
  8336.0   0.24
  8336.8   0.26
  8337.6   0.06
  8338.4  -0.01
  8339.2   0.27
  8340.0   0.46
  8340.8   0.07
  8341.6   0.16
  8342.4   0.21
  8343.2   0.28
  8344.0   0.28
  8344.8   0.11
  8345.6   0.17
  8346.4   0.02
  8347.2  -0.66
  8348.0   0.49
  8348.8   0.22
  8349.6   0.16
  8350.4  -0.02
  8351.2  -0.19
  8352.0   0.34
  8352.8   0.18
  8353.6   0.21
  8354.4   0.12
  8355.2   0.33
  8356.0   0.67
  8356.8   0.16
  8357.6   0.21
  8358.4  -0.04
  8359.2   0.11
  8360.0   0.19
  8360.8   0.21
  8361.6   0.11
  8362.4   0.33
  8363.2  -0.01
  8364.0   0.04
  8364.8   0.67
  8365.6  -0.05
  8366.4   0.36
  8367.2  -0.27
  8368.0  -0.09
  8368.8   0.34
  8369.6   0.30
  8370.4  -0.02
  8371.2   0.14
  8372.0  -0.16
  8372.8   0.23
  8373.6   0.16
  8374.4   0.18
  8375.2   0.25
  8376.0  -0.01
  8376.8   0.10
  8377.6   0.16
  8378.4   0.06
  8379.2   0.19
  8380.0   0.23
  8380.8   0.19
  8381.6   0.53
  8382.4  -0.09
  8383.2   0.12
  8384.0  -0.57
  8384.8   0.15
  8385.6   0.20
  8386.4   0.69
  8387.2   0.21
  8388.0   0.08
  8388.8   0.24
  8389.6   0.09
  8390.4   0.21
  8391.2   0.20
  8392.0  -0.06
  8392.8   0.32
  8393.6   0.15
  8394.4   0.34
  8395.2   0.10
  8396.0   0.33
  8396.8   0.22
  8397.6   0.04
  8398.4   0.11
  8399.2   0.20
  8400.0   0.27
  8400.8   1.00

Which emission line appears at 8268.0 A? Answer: H-beta 4861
